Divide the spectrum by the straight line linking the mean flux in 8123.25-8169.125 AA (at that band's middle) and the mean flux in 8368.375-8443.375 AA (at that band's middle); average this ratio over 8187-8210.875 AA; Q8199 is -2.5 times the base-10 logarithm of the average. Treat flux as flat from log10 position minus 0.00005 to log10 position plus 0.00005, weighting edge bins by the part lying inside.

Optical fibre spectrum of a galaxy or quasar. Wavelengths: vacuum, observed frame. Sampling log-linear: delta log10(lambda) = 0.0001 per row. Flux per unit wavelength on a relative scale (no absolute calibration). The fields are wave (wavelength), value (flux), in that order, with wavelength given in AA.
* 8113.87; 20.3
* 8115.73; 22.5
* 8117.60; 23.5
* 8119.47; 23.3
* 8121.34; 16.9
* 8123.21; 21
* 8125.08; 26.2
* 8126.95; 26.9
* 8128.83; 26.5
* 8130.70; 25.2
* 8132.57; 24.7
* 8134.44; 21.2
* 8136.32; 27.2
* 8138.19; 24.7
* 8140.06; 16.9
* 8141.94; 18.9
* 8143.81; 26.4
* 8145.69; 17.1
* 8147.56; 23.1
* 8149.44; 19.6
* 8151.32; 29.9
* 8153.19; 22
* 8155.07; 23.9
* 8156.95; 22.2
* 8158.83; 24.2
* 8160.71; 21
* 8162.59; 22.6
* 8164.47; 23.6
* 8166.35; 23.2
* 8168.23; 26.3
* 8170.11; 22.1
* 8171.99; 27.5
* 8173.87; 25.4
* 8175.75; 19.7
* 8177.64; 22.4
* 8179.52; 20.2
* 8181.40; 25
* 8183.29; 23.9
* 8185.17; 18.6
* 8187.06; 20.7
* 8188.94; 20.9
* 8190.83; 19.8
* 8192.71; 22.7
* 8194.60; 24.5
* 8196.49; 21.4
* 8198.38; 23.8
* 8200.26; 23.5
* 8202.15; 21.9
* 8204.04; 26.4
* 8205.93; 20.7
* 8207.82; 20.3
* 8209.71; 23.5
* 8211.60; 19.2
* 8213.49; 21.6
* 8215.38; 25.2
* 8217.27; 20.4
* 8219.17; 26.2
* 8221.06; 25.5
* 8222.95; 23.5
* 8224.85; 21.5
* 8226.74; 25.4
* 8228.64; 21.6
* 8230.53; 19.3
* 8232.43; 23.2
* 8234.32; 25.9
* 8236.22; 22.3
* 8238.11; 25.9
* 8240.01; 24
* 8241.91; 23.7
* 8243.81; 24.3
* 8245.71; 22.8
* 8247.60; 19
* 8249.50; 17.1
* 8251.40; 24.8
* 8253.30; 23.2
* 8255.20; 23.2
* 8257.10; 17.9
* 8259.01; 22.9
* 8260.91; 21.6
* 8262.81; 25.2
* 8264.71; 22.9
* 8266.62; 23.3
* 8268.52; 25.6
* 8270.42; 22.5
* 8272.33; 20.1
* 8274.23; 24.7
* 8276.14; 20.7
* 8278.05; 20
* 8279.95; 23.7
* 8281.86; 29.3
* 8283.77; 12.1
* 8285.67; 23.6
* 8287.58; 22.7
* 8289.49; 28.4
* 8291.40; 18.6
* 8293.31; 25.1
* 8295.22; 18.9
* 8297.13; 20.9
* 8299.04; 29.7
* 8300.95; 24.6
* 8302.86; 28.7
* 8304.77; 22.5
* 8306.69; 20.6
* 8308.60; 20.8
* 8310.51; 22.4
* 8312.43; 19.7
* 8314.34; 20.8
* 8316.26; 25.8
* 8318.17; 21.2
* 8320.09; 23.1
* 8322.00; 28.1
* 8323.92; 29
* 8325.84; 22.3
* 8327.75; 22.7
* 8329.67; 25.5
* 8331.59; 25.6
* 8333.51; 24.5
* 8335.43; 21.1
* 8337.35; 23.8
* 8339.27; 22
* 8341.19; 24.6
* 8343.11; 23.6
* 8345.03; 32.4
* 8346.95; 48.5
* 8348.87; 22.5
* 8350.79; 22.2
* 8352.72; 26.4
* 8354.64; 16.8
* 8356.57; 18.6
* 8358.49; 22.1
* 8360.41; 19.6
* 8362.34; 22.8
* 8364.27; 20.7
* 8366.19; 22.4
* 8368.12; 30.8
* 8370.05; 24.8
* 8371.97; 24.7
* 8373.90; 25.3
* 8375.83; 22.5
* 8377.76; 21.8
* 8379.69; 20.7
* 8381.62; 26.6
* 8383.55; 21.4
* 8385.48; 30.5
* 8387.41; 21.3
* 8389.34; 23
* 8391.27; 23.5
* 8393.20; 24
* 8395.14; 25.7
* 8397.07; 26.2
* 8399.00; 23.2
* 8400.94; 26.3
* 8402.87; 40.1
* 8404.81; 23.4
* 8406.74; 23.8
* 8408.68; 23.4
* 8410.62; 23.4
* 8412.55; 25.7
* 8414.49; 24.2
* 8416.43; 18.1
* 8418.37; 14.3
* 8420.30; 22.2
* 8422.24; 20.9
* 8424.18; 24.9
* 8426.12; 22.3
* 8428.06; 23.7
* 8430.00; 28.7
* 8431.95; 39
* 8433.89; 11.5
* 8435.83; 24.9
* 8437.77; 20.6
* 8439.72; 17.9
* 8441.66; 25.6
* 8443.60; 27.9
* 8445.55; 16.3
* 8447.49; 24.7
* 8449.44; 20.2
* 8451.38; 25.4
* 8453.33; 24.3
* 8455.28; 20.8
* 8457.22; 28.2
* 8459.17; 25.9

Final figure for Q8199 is 0.06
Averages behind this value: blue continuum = 23.4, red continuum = 24.1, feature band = 22.4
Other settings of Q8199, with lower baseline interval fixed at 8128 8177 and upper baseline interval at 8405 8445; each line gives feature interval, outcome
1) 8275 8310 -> 0.02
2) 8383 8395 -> -0.05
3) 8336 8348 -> -0.24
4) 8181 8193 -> 0.09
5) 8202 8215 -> 0.05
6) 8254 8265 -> 0.04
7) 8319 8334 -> -0.09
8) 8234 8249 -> 0.00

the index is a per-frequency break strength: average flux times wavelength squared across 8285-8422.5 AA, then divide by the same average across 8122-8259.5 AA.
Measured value 1.09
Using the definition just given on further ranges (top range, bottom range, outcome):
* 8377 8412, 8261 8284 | 1.13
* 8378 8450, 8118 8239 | 1.10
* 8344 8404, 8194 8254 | 1.14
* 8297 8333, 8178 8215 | 1.12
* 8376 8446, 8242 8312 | 1.09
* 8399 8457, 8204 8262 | 1.10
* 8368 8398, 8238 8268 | 1.11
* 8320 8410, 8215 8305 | 1.10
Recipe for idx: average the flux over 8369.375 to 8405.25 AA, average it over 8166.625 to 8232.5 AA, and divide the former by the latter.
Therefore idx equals 1.1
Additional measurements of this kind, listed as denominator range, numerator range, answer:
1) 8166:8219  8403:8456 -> 1.03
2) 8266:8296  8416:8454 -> 1.01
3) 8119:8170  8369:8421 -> 1.04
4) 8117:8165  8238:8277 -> 0.98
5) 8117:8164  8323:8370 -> 1.07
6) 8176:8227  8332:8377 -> 1.09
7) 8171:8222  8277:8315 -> 1.00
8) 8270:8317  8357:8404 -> 1.08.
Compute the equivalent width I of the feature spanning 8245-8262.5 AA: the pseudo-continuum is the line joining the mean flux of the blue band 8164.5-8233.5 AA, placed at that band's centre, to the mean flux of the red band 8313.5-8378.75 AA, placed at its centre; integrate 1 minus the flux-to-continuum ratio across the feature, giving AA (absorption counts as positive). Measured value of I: 1.4 AA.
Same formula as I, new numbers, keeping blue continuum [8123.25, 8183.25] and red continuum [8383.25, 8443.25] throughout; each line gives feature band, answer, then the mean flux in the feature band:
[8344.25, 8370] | -1.17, 25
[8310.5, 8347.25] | -1.78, 25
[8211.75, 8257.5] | 1.52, 22.8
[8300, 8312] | 0.34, 23.1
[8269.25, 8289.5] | 1.22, 22.3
